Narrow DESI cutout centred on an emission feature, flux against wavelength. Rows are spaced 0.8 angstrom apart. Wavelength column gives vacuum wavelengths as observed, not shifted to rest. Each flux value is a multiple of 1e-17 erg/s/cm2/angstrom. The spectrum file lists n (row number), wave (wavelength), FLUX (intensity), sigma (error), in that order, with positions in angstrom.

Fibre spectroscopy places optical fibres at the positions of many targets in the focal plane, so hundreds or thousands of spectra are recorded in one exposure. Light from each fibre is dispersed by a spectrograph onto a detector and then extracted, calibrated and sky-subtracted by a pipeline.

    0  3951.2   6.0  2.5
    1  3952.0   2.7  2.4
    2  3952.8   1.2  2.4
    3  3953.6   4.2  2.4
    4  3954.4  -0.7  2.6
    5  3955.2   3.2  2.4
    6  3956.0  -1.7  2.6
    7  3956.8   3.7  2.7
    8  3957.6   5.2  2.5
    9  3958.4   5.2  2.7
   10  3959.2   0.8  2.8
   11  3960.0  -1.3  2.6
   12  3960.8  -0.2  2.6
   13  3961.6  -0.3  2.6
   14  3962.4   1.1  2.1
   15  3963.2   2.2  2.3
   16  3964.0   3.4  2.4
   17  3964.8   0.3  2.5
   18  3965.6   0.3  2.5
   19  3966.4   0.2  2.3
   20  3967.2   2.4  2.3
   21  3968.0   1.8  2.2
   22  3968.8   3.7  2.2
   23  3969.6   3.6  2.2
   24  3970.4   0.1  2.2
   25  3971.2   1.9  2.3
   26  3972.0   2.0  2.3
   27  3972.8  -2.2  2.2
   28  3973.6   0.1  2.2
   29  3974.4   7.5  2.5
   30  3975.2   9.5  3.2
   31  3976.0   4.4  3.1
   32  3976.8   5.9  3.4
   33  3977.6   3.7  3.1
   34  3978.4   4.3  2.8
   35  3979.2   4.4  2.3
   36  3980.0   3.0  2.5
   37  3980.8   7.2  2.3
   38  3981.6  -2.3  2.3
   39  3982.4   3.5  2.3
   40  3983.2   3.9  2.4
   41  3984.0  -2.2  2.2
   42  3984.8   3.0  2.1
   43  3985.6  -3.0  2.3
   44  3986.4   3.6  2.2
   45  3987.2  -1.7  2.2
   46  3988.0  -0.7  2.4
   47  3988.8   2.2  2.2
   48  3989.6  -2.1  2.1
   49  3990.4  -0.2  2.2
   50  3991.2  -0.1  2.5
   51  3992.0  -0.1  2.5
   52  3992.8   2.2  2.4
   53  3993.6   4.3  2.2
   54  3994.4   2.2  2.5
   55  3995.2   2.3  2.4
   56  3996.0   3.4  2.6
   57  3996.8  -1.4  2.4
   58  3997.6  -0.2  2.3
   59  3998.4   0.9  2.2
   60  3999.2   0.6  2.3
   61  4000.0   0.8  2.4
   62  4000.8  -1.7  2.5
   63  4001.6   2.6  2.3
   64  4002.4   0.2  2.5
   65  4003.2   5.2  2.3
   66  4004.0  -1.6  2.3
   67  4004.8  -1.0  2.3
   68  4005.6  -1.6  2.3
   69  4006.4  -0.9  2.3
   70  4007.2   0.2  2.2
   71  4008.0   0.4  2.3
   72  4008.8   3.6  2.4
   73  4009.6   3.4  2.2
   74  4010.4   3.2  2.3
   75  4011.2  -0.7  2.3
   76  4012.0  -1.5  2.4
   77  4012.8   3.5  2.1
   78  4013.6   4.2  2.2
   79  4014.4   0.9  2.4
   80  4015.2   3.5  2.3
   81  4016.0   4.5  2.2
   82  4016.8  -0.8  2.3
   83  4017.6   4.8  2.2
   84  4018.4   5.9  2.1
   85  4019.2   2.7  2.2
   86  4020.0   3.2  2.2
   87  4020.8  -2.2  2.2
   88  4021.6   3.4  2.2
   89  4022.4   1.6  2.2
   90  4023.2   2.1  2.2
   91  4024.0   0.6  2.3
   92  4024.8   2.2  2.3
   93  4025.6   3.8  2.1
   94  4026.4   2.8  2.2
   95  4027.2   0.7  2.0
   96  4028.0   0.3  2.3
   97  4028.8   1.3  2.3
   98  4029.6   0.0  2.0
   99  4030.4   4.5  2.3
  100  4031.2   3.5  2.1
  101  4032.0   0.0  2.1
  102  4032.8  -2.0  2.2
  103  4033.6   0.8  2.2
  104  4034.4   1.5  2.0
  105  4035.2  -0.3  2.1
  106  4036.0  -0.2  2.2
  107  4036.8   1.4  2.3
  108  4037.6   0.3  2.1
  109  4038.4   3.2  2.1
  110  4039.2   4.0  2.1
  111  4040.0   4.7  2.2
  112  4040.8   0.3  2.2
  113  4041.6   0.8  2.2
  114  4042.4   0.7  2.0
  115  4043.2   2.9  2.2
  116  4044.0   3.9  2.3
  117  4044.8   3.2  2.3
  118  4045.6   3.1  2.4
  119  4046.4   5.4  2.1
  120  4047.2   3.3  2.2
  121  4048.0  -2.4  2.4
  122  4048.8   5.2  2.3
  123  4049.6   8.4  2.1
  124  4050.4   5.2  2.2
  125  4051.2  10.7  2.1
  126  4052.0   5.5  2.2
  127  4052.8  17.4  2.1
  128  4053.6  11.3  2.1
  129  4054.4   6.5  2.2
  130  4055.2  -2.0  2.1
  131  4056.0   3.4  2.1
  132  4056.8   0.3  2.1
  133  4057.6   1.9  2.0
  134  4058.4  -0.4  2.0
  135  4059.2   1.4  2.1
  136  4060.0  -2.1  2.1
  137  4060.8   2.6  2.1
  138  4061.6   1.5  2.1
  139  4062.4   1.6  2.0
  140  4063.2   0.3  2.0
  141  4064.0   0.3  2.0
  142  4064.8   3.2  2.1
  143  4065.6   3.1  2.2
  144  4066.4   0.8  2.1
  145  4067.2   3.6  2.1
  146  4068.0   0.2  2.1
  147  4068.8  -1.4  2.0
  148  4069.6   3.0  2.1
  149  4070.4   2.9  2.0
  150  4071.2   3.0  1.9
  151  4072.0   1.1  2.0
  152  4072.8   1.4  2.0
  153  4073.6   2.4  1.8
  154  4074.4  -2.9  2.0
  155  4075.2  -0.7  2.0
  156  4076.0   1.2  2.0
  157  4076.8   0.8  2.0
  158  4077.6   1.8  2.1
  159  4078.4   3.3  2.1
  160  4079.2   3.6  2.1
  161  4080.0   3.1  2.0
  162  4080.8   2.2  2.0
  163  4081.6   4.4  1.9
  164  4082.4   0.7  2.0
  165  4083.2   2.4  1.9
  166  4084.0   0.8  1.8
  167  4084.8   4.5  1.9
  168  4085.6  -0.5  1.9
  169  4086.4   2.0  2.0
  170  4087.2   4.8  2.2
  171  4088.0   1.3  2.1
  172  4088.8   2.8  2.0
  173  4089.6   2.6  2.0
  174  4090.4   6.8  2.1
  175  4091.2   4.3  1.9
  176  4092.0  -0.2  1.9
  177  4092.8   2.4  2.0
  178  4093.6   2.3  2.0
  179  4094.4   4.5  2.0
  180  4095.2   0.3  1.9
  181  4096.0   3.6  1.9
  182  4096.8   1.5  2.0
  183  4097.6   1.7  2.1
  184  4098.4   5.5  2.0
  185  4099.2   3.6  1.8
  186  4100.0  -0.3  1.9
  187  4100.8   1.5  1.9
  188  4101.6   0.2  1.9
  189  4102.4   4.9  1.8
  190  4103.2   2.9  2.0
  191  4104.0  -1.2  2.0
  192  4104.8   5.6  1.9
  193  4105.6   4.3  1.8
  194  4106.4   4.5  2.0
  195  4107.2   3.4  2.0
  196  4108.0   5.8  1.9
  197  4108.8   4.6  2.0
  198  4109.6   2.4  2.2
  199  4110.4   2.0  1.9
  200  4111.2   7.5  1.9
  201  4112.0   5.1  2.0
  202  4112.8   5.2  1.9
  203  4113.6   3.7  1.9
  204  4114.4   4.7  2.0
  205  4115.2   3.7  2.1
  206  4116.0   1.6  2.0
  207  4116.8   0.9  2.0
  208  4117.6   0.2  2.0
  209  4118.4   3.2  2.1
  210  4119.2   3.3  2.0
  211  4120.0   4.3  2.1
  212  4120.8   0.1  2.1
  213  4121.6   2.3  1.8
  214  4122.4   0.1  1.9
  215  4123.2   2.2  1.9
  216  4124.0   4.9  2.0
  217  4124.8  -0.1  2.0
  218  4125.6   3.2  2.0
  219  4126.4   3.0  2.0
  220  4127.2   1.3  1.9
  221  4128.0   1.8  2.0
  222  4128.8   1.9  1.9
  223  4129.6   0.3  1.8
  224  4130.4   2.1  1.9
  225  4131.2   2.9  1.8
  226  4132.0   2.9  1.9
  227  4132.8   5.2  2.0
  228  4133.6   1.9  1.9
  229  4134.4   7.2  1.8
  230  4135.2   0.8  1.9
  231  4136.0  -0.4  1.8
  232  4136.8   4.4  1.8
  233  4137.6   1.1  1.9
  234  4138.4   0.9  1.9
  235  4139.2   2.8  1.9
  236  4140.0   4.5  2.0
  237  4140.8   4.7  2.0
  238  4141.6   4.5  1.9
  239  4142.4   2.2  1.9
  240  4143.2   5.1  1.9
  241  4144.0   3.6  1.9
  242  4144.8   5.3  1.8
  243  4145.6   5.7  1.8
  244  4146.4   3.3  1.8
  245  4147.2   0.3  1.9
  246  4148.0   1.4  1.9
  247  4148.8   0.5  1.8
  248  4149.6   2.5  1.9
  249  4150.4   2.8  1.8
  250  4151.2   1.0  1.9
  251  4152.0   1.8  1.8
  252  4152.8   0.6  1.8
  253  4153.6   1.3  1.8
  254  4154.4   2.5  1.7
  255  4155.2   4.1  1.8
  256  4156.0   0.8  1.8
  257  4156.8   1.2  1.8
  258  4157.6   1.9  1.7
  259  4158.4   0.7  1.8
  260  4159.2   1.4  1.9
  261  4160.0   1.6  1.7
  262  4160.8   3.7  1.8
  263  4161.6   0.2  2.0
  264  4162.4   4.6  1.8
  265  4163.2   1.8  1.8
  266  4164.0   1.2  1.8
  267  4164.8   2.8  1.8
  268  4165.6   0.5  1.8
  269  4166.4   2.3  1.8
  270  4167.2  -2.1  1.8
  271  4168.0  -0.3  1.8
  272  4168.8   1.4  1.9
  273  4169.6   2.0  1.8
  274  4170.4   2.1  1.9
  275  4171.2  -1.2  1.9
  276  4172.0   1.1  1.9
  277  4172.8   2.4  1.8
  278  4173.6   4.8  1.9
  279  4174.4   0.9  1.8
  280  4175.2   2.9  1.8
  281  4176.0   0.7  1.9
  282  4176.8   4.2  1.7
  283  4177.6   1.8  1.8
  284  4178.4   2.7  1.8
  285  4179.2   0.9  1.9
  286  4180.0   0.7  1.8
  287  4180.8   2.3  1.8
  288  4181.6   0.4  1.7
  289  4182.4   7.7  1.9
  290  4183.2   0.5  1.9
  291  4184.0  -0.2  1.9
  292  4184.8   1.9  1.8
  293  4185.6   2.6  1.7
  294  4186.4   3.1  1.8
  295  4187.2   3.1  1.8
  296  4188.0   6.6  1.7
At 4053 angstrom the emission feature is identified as [O II] 3727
